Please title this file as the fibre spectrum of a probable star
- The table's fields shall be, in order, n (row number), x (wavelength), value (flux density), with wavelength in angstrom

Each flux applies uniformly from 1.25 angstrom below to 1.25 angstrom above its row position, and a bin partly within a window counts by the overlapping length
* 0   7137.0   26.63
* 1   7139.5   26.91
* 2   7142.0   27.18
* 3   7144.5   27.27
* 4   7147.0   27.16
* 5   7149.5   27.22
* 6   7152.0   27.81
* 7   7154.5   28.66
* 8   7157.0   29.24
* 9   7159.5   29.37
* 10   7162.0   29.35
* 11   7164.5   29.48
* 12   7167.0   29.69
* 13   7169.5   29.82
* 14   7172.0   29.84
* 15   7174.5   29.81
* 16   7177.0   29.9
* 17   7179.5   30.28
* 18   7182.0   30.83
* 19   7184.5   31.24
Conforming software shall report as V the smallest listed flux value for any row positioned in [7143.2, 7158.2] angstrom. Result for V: 27.16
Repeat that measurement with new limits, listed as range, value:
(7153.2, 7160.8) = 28.66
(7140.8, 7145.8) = 27.18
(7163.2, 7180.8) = 29.48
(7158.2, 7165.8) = 29.35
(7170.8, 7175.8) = 29.81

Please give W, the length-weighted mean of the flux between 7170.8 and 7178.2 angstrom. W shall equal 29.8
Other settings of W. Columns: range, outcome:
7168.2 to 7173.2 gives 29.8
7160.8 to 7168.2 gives 29.5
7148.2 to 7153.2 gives 27.5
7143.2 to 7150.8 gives 27.2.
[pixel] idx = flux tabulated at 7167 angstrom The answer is 29.69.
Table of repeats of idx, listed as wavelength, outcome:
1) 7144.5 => 27.27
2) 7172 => 29.84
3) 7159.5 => 29.37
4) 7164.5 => 29.48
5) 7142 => 27.18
